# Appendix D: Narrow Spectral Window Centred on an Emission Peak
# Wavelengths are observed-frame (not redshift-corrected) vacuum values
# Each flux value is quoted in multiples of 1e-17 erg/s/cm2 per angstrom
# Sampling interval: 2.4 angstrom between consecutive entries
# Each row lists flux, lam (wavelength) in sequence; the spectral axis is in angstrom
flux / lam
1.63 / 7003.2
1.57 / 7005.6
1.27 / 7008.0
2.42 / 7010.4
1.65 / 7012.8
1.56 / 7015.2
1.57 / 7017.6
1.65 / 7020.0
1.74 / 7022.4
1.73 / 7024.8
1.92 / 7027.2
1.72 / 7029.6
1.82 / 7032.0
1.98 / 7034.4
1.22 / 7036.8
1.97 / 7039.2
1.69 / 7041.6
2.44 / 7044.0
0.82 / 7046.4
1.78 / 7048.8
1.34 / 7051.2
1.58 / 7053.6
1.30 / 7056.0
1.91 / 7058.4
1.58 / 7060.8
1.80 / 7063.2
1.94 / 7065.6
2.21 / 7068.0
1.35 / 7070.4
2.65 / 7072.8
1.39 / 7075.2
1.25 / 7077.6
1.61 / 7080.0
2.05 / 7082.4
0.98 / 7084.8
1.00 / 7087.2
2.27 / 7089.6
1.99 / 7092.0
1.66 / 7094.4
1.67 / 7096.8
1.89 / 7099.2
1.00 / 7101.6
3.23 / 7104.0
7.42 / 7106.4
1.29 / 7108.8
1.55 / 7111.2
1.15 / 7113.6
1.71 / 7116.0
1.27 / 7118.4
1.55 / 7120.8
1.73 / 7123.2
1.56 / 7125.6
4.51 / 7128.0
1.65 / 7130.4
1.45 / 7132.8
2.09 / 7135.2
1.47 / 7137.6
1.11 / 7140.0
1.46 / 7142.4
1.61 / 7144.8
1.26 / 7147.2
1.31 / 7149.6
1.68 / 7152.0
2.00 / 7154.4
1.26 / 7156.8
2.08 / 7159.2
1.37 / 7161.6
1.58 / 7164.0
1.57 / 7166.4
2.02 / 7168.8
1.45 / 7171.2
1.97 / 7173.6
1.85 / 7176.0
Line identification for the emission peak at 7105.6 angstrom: Halpha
